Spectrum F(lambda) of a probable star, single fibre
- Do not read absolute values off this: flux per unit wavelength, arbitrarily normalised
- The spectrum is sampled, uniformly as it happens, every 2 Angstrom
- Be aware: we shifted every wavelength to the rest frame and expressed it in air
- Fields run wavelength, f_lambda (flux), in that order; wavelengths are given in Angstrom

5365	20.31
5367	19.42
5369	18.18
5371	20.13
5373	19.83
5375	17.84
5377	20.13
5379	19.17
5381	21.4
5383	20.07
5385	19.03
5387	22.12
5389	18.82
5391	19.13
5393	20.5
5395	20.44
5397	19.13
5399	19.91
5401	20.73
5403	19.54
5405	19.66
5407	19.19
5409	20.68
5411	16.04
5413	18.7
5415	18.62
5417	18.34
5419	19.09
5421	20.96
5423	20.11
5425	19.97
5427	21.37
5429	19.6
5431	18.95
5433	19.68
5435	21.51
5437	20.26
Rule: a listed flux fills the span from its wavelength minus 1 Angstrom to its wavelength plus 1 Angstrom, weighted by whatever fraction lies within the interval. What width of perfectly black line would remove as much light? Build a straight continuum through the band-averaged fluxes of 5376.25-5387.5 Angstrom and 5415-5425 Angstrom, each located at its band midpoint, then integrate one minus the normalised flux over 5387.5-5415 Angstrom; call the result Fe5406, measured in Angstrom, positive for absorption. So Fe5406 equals 0.63 Angstrom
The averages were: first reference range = 20.2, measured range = 19.4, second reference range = 19.6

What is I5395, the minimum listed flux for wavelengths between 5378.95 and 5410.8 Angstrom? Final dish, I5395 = 18.82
